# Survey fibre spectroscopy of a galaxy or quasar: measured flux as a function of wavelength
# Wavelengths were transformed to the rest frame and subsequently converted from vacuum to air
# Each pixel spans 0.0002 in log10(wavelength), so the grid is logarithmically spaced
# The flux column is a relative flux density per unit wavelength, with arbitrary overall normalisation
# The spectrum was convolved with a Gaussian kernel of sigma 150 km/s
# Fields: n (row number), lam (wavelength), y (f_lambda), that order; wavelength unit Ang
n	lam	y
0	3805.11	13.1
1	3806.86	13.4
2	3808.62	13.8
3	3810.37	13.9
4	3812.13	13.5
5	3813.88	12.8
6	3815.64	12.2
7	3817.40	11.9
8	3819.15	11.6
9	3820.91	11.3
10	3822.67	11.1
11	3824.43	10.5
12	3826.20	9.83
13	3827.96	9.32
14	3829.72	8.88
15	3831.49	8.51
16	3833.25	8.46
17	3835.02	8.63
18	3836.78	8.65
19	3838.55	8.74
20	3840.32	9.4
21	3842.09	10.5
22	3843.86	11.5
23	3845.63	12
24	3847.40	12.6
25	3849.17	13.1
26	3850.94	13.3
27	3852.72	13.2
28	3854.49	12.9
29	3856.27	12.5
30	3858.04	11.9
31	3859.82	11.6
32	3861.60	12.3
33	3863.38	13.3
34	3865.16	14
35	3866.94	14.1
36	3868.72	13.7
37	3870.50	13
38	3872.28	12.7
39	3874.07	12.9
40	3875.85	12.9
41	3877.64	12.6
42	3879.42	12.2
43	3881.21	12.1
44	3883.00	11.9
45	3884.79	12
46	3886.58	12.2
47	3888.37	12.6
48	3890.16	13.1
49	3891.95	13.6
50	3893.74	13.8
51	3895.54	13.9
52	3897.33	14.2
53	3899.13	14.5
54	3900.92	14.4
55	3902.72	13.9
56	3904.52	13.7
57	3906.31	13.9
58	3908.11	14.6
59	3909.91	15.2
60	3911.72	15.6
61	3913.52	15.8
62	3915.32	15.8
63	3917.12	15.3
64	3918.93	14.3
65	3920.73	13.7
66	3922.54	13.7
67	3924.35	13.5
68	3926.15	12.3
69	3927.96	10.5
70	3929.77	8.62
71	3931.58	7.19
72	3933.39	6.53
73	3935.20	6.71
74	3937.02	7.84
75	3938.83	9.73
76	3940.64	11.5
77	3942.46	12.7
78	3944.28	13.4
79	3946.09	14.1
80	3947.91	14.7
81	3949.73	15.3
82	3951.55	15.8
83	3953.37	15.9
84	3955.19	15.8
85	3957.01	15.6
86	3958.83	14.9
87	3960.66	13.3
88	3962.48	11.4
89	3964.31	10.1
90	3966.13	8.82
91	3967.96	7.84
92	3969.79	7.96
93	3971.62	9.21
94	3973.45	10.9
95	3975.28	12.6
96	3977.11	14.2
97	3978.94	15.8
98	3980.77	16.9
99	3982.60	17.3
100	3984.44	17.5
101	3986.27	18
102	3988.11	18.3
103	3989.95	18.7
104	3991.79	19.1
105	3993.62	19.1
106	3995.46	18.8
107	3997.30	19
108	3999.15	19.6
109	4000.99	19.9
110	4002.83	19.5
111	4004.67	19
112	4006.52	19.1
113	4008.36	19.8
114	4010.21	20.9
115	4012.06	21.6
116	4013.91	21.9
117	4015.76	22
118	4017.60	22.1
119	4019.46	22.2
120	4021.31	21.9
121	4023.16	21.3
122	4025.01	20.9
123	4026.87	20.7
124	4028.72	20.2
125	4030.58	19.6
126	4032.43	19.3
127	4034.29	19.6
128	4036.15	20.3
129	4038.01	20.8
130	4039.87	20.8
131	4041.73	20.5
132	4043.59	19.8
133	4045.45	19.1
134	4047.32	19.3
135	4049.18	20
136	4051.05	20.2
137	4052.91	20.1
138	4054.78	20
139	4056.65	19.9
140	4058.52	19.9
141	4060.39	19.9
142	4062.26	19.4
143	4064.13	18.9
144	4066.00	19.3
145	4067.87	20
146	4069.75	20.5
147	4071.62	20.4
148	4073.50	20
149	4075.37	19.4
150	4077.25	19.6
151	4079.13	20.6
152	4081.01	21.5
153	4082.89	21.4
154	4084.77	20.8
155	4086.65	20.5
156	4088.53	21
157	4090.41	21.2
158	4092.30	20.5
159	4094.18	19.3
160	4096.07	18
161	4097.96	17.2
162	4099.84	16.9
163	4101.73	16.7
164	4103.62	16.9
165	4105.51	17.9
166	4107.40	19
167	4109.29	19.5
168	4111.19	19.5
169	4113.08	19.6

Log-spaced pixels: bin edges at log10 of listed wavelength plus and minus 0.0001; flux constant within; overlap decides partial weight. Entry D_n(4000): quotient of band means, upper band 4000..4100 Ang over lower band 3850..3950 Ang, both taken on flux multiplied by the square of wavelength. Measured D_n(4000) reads 1.70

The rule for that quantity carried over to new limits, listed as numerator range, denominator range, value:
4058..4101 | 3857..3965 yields 1.66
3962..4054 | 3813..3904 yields 1.63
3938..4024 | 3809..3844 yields 1.67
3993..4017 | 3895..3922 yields 1.44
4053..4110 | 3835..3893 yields 1.78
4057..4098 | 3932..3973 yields 1.82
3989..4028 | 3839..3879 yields 1.76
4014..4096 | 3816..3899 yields 1.89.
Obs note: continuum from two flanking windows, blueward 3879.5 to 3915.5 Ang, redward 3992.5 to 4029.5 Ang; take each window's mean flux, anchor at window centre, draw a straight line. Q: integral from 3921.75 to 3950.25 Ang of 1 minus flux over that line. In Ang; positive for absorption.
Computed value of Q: 8.8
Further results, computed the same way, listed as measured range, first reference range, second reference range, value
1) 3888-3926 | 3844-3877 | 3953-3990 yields -2.9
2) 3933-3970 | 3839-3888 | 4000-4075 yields 9.8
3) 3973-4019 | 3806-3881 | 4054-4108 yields -4.9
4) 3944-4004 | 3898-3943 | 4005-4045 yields 5.6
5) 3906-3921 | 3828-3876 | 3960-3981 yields -4.6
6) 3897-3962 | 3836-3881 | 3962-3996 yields 1.5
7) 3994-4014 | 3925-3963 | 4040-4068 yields -4.3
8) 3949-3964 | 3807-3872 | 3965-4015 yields 1.0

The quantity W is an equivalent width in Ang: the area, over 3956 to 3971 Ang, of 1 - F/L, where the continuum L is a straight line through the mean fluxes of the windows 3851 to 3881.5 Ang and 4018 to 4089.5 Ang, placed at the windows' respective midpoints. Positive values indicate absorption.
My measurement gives 4.9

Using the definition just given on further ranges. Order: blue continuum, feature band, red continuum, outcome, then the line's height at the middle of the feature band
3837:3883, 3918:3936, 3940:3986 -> 3.2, 13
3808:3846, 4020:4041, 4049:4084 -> -2.1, 18.7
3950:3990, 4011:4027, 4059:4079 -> -4.6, 16.8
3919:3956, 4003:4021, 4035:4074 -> -4.1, 17.1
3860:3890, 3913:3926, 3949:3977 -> -1.9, 12.6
